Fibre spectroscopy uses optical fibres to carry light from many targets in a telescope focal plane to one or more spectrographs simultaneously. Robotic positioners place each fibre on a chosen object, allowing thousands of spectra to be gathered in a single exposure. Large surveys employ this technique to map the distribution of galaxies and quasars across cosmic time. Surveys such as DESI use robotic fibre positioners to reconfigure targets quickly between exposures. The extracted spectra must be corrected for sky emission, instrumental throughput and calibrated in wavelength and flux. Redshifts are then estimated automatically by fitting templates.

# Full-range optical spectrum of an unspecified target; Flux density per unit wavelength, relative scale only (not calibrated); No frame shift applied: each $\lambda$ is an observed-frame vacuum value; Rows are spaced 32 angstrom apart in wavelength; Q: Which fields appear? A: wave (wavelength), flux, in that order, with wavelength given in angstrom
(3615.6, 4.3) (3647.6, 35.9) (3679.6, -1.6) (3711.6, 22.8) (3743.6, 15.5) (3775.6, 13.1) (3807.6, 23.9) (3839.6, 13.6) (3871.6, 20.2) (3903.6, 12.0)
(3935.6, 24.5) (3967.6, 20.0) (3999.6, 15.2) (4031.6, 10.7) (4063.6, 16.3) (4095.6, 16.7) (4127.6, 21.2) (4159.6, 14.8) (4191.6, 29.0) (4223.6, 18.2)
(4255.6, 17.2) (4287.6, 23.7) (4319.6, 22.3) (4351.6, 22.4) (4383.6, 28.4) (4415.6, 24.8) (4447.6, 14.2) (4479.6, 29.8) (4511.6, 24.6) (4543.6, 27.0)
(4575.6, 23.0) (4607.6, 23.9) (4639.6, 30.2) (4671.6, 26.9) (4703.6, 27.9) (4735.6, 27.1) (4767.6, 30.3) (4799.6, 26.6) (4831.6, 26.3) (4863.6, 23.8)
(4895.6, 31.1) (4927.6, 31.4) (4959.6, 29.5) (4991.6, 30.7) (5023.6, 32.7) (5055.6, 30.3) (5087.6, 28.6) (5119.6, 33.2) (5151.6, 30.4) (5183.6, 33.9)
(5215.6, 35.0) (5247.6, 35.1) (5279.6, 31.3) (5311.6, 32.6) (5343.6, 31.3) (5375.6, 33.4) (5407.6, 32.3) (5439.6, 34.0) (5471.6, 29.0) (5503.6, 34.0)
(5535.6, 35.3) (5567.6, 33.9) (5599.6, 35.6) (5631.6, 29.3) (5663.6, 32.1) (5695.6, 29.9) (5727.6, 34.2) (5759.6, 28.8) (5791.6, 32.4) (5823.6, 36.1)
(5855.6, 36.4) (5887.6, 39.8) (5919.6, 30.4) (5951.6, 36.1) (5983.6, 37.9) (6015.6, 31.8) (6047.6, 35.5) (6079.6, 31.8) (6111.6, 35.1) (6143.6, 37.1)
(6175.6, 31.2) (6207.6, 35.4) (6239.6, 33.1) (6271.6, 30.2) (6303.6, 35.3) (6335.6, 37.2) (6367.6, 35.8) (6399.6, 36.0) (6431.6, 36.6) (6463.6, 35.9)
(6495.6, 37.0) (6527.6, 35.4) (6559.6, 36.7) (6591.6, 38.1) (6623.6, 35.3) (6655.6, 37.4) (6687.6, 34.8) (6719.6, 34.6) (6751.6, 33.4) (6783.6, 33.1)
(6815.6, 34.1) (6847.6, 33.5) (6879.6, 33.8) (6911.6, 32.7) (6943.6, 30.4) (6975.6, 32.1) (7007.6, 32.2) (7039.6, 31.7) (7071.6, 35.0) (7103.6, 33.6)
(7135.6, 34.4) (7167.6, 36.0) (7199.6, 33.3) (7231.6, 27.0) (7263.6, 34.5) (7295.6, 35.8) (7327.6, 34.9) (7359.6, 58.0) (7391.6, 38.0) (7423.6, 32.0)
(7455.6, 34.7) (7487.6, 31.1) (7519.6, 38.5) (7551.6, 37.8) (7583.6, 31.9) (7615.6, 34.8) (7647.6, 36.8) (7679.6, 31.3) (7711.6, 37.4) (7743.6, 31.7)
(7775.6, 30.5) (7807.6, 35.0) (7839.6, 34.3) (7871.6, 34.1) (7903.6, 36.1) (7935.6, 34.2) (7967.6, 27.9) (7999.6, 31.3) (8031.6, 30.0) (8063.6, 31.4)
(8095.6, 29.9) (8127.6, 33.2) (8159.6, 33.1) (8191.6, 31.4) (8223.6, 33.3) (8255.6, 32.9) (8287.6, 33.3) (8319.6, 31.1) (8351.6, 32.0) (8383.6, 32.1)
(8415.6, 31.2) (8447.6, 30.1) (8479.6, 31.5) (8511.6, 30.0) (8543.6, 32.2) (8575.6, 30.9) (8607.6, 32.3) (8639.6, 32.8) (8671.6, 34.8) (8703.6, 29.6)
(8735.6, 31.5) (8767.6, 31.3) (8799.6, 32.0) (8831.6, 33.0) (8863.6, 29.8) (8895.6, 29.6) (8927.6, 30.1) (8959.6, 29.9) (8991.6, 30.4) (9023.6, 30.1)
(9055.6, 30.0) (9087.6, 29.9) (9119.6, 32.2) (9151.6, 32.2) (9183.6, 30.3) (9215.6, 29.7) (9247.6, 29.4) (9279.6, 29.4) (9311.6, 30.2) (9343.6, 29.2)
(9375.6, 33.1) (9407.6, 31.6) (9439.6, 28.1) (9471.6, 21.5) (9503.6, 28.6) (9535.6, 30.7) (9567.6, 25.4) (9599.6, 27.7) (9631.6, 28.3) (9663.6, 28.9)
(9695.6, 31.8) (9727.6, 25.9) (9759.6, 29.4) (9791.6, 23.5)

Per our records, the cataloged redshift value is 0.121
